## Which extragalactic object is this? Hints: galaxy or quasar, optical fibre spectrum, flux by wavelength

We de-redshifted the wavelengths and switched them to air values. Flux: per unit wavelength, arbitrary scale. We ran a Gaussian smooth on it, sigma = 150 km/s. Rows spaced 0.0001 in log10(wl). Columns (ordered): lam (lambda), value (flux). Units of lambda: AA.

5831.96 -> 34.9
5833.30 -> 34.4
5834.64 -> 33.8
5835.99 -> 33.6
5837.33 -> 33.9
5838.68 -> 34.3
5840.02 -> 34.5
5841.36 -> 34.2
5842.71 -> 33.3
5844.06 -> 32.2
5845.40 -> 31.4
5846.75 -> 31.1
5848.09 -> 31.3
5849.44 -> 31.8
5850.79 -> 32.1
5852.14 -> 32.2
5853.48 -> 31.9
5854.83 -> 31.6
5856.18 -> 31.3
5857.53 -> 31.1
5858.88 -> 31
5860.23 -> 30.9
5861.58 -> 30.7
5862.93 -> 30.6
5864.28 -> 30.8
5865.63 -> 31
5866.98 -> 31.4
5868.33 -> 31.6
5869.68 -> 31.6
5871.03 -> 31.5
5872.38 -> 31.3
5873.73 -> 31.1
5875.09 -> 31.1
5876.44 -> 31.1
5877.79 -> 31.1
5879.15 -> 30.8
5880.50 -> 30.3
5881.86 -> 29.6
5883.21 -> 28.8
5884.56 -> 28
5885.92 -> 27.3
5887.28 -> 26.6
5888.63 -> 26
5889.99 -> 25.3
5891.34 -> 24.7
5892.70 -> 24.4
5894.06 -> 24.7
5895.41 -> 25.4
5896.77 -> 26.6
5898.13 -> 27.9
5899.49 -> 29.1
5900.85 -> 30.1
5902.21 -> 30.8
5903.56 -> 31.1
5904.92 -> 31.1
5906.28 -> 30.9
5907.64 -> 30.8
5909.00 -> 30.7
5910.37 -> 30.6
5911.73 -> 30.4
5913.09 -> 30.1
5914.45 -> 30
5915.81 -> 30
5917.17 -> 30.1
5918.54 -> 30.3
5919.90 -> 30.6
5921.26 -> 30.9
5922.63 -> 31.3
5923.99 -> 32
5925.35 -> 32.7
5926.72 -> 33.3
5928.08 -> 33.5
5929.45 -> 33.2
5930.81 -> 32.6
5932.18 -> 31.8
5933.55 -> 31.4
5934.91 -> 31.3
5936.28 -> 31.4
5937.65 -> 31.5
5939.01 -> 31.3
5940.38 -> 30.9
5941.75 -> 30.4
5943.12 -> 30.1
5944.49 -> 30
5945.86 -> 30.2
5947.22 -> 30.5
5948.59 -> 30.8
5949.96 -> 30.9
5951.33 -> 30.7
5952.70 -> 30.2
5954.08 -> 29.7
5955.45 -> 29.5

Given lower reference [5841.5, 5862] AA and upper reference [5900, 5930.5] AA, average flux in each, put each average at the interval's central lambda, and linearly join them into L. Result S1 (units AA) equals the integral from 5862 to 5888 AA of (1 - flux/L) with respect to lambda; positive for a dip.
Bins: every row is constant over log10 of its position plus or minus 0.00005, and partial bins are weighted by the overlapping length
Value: 1.0 AA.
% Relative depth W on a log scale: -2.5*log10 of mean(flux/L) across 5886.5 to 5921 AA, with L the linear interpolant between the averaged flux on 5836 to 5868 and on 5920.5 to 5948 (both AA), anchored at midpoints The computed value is 0.105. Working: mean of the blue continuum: 32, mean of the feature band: 28.8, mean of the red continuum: 31.5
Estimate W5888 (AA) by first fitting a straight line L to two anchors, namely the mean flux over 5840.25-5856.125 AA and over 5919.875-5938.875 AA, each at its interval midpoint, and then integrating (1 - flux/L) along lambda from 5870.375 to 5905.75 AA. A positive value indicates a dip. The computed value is 3.73 AA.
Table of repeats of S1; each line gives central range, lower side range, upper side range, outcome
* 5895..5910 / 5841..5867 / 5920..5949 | 0.9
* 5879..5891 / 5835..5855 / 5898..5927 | 1.4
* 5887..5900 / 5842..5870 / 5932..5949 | 2.2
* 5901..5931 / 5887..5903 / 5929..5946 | -2.2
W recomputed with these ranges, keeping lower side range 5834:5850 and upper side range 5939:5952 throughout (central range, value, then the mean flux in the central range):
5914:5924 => 0.02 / 30.6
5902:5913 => 0.02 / 30.8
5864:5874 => 0.03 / 31.3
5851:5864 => 0.05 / 31.3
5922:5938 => -0.04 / 32.2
